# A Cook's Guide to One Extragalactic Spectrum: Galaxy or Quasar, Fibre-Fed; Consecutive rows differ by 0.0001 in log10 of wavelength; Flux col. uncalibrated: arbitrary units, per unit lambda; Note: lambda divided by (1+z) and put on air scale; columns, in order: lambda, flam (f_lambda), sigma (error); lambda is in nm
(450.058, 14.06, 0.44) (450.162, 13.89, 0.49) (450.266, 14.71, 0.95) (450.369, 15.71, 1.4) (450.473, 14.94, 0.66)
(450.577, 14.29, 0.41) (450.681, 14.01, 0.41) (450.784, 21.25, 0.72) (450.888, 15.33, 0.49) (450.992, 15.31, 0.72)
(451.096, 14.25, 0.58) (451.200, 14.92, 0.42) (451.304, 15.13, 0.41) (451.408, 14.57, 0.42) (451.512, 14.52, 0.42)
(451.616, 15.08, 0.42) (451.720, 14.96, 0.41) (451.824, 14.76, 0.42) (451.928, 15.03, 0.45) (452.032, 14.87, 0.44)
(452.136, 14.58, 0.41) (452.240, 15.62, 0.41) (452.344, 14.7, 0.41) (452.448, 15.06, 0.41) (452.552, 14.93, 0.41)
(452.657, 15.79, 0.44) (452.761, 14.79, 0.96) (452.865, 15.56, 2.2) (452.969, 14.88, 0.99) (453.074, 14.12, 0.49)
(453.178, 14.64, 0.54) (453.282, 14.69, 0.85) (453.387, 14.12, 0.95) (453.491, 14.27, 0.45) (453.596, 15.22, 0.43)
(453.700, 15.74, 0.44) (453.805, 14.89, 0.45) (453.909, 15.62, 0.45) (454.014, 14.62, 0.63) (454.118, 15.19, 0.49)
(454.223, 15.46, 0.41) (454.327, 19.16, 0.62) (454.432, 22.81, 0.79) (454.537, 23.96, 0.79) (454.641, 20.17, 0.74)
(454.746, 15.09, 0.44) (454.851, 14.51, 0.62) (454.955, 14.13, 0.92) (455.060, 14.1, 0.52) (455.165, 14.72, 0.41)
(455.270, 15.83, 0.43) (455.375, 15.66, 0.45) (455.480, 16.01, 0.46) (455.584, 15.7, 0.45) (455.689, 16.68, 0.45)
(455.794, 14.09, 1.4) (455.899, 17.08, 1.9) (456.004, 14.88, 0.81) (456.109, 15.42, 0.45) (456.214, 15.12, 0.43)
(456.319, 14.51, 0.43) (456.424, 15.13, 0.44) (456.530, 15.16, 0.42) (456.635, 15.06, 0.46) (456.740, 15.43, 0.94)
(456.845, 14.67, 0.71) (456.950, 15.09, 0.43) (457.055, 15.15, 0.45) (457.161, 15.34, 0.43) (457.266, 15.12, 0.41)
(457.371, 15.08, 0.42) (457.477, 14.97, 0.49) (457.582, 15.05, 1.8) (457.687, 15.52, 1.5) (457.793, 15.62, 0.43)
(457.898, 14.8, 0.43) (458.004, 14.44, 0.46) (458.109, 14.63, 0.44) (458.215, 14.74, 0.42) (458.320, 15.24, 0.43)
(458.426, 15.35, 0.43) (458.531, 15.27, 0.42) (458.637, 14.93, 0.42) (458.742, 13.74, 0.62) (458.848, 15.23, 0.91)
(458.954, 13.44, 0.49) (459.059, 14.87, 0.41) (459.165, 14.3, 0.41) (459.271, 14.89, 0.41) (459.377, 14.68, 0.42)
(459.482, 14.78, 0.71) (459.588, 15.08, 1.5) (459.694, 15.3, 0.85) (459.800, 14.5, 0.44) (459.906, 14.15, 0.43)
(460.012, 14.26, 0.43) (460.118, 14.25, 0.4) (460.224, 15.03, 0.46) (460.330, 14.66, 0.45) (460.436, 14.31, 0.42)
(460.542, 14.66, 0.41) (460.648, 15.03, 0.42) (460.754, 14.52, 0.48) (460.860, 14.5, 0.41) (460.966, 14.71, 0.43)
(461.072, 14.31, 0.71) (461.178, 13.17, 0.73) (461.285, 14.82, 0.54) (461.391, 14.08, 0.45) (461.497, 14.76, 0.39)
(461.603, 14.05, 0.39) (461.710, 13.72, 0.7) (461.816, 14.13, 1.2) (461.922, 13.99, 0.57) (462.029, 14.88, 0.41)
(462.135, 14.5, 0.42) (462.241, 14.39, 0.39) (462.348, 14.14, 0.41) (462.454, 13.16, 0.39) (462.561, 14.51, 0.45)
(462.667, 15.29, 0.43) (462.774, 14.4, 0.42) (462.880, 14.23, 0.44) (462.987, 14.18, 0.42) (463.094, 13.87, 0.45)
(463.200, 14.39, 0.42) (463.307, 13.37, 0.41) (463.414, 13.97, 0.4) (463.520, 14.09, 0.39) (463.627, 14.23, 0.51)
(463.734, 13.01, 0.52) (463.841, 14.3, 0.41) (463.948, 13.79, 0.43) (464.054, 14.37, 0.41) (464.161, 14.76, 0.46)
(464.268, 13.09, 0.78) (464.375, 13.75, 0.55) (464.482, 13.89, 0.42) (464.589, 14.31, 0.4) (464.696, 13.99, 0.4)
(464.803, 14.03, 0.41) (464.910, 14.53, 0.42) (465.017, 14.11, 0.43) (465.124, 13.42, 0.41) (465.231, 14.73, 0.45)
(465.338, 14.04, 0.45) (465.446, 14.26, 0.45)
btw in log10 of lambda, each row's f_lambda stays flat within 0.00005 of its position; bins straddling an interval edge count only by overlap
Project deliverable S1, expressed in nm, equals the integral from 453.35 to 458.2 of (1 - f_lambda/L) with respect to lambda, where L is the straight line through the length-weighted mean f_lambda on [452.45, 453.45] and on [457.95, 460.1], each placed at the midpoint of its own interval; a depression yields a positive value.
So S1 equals -0.30 nm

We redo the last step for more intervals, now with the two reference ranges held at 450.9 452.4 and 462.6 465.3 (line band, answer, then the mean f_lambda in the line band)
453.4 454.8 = -0.22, 17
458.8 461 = -0.04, 14.6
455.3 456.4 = -0.07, 15.5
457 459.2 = -0.07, 14.9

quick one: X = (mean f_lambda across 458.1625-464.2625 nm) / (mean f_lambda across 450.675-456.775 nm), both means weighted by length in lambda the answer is 0.92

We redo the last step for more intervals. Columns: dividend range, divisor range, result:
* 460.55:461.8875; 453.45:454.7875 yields 0.84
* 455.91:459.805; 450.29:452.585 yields 0.99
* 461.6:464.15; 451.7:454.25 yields 0.94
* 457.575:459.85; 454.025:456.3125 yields 0.90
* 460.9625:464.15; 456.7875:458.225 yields 0.94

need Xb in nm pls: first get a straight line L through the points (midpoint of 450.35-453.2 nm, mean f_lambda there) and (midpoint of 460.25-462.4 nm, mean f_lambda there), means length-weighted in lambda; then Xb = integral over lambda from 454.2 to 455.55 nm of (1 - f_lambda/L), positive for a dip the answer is -0.197 nm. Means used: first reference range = 15.1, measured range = 17.1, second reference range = 14.4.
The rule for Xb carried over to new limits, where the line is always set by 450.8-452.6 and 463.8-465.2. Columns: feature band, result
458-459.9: -0.03 nm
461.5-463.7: 0.00 nm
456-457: -0.03 nm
